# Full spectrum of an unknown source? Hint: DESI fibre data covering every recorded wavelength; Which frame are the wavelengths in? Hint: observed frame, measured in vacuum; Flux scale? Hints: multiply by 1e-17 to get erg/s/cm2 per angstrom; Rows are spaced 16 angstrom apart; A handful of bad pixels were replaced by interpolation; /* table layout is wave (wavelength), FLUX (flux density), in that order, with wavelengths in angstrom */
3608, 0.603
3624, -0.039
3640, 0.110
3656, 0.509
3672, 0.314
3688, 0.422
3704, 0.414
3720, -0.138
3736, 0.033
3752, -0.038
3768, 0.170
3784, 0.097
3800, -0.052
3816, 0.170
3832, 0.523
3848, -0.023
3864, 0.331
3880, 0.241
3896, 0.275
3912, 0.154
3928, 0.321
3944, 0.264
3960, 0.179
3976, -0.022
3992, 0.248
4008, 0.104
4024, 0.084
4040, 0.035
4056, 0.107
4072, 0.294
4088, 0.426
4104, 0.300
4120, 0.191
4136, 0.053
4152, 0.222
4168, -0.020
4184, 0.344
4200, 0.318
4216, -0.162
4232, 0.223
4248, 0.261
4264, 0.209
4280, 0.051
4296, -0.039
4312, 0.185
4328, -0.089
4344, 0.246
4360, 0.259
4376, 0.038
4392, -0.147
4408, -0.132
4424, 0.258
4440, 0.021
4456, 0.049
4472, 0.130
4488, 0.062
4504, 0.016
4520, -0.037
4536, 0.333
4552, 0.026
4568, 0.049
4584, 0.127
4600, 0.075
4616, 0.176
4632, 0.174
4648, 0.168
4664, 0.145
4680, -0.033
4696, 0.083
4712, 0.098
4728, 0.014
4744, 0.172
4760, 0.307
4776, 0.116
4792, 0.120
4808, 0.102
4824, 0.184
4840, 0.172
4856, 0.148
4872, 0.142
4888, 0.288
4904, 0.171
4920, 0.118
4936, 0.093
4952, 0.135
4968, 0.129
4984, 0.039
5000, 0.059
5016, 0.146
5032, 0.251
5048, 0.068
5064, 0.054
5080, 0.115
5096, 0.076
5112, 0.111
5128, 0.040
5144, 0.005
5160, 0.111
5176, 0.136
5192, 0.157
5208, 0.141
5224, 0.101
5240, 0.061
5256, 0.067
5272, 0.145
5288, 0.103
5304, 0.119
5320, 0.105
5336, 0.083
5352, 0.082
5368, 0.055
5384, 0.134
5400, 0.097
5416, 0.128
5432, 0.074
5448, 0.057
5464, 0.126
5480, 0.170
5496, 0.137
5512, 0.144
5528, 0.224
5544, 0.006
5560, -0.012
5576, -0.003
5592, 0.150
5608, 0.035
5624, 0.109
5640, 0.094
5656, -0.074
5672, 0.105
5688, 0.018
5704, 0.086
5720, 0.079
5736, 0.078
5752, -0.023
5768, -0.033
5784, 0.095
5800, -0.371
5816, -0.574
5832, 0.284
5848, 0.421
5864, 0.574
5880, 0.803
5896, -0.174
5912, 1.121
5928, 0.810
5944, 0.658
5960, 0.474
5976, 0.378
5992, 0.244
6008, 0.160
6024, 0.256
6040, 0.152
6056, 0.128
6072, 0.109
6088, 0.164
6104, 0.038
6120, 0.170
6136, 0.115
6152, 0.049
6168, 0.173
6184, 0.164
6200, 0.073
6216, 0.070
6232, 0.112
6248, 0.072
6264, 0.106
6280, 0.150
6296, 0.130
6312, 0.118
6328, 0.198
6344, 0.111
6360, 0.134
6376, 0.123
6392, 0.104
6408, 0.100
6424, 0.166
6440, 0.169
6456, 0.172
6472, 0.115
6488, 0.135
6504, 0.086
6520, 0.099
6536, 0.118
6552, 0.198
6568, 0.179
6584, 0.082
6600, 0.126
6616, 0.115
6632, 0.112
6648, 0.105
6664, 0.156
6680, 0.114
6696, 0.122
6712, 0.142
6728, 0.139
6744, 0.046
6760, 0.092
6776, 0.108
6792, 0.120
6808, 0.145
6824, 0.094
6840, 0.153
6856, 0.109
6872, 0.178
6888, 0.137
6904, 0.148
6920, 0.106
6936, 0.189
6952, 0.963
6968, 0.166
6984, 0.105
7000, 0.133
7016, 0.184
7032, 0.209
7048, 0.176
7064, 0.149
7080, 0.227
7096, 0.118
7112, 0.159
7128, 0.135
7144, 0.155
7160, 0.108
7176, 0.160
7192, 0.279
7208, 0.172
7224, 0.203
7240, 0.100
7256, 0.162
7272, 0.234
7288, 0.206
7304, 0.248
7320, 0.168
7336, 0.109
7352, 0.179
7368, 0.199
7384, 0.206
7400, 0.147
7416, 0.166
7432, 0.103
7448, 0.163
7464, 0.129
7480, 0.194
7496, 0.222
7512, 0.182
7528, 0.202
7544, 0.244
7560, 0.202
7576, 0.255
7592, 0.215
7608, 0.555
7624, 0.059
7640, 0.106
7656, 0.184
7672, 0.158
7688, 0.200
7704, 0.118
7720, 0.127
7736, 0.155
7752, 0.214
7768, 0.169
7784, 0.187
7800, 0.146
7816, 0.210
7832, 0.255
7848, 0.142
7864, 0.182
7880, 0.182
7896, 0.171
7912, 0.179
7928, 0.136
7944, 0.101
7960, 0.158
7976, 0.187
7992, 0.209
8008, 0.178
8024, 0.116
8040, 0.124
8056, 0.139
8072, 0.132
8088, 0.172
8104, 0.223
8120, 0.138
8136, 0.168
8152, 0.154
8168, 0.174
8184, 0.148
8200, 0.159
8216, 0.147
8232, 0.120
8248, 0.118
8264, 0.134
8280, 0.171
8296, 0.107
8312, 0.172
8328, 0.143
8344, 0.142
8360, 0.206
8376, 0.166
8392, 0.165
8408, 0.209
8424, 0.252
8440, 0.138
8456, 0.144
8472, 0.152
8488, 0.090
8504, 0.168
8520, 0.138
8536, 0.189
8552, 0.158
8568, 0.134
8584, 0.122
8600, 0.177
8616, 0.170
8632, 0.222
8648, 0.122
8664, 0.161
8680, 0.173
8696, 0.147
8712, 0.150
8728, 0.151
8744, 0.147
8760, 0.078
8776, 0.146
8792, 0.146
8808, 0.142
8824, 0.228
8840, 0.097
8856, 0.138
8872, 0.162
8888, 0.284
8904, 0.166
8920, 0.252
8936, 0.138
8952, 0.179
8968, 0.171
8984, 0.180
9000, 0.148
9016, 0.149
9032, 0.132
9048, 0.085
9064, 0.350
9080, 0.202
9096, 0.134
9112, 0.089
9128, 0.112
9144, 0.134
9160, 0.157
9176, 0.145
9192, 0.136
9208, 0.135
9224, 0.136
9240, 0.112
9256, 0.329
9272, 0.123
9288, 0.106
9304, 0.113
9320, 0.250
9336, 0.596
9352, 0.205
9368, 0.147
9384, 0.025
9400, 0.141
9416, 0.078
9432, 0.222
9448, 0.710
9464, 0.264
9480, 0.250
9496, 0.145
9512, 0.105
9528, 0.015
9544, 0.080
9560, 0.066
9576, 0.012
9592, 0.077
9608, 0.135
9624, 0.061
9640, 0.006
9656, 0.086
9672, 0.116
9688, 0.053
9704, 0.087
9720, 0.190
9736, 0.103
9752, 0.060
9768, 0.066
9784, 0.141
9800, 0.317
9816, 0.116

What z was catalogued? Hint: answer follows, 0.87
